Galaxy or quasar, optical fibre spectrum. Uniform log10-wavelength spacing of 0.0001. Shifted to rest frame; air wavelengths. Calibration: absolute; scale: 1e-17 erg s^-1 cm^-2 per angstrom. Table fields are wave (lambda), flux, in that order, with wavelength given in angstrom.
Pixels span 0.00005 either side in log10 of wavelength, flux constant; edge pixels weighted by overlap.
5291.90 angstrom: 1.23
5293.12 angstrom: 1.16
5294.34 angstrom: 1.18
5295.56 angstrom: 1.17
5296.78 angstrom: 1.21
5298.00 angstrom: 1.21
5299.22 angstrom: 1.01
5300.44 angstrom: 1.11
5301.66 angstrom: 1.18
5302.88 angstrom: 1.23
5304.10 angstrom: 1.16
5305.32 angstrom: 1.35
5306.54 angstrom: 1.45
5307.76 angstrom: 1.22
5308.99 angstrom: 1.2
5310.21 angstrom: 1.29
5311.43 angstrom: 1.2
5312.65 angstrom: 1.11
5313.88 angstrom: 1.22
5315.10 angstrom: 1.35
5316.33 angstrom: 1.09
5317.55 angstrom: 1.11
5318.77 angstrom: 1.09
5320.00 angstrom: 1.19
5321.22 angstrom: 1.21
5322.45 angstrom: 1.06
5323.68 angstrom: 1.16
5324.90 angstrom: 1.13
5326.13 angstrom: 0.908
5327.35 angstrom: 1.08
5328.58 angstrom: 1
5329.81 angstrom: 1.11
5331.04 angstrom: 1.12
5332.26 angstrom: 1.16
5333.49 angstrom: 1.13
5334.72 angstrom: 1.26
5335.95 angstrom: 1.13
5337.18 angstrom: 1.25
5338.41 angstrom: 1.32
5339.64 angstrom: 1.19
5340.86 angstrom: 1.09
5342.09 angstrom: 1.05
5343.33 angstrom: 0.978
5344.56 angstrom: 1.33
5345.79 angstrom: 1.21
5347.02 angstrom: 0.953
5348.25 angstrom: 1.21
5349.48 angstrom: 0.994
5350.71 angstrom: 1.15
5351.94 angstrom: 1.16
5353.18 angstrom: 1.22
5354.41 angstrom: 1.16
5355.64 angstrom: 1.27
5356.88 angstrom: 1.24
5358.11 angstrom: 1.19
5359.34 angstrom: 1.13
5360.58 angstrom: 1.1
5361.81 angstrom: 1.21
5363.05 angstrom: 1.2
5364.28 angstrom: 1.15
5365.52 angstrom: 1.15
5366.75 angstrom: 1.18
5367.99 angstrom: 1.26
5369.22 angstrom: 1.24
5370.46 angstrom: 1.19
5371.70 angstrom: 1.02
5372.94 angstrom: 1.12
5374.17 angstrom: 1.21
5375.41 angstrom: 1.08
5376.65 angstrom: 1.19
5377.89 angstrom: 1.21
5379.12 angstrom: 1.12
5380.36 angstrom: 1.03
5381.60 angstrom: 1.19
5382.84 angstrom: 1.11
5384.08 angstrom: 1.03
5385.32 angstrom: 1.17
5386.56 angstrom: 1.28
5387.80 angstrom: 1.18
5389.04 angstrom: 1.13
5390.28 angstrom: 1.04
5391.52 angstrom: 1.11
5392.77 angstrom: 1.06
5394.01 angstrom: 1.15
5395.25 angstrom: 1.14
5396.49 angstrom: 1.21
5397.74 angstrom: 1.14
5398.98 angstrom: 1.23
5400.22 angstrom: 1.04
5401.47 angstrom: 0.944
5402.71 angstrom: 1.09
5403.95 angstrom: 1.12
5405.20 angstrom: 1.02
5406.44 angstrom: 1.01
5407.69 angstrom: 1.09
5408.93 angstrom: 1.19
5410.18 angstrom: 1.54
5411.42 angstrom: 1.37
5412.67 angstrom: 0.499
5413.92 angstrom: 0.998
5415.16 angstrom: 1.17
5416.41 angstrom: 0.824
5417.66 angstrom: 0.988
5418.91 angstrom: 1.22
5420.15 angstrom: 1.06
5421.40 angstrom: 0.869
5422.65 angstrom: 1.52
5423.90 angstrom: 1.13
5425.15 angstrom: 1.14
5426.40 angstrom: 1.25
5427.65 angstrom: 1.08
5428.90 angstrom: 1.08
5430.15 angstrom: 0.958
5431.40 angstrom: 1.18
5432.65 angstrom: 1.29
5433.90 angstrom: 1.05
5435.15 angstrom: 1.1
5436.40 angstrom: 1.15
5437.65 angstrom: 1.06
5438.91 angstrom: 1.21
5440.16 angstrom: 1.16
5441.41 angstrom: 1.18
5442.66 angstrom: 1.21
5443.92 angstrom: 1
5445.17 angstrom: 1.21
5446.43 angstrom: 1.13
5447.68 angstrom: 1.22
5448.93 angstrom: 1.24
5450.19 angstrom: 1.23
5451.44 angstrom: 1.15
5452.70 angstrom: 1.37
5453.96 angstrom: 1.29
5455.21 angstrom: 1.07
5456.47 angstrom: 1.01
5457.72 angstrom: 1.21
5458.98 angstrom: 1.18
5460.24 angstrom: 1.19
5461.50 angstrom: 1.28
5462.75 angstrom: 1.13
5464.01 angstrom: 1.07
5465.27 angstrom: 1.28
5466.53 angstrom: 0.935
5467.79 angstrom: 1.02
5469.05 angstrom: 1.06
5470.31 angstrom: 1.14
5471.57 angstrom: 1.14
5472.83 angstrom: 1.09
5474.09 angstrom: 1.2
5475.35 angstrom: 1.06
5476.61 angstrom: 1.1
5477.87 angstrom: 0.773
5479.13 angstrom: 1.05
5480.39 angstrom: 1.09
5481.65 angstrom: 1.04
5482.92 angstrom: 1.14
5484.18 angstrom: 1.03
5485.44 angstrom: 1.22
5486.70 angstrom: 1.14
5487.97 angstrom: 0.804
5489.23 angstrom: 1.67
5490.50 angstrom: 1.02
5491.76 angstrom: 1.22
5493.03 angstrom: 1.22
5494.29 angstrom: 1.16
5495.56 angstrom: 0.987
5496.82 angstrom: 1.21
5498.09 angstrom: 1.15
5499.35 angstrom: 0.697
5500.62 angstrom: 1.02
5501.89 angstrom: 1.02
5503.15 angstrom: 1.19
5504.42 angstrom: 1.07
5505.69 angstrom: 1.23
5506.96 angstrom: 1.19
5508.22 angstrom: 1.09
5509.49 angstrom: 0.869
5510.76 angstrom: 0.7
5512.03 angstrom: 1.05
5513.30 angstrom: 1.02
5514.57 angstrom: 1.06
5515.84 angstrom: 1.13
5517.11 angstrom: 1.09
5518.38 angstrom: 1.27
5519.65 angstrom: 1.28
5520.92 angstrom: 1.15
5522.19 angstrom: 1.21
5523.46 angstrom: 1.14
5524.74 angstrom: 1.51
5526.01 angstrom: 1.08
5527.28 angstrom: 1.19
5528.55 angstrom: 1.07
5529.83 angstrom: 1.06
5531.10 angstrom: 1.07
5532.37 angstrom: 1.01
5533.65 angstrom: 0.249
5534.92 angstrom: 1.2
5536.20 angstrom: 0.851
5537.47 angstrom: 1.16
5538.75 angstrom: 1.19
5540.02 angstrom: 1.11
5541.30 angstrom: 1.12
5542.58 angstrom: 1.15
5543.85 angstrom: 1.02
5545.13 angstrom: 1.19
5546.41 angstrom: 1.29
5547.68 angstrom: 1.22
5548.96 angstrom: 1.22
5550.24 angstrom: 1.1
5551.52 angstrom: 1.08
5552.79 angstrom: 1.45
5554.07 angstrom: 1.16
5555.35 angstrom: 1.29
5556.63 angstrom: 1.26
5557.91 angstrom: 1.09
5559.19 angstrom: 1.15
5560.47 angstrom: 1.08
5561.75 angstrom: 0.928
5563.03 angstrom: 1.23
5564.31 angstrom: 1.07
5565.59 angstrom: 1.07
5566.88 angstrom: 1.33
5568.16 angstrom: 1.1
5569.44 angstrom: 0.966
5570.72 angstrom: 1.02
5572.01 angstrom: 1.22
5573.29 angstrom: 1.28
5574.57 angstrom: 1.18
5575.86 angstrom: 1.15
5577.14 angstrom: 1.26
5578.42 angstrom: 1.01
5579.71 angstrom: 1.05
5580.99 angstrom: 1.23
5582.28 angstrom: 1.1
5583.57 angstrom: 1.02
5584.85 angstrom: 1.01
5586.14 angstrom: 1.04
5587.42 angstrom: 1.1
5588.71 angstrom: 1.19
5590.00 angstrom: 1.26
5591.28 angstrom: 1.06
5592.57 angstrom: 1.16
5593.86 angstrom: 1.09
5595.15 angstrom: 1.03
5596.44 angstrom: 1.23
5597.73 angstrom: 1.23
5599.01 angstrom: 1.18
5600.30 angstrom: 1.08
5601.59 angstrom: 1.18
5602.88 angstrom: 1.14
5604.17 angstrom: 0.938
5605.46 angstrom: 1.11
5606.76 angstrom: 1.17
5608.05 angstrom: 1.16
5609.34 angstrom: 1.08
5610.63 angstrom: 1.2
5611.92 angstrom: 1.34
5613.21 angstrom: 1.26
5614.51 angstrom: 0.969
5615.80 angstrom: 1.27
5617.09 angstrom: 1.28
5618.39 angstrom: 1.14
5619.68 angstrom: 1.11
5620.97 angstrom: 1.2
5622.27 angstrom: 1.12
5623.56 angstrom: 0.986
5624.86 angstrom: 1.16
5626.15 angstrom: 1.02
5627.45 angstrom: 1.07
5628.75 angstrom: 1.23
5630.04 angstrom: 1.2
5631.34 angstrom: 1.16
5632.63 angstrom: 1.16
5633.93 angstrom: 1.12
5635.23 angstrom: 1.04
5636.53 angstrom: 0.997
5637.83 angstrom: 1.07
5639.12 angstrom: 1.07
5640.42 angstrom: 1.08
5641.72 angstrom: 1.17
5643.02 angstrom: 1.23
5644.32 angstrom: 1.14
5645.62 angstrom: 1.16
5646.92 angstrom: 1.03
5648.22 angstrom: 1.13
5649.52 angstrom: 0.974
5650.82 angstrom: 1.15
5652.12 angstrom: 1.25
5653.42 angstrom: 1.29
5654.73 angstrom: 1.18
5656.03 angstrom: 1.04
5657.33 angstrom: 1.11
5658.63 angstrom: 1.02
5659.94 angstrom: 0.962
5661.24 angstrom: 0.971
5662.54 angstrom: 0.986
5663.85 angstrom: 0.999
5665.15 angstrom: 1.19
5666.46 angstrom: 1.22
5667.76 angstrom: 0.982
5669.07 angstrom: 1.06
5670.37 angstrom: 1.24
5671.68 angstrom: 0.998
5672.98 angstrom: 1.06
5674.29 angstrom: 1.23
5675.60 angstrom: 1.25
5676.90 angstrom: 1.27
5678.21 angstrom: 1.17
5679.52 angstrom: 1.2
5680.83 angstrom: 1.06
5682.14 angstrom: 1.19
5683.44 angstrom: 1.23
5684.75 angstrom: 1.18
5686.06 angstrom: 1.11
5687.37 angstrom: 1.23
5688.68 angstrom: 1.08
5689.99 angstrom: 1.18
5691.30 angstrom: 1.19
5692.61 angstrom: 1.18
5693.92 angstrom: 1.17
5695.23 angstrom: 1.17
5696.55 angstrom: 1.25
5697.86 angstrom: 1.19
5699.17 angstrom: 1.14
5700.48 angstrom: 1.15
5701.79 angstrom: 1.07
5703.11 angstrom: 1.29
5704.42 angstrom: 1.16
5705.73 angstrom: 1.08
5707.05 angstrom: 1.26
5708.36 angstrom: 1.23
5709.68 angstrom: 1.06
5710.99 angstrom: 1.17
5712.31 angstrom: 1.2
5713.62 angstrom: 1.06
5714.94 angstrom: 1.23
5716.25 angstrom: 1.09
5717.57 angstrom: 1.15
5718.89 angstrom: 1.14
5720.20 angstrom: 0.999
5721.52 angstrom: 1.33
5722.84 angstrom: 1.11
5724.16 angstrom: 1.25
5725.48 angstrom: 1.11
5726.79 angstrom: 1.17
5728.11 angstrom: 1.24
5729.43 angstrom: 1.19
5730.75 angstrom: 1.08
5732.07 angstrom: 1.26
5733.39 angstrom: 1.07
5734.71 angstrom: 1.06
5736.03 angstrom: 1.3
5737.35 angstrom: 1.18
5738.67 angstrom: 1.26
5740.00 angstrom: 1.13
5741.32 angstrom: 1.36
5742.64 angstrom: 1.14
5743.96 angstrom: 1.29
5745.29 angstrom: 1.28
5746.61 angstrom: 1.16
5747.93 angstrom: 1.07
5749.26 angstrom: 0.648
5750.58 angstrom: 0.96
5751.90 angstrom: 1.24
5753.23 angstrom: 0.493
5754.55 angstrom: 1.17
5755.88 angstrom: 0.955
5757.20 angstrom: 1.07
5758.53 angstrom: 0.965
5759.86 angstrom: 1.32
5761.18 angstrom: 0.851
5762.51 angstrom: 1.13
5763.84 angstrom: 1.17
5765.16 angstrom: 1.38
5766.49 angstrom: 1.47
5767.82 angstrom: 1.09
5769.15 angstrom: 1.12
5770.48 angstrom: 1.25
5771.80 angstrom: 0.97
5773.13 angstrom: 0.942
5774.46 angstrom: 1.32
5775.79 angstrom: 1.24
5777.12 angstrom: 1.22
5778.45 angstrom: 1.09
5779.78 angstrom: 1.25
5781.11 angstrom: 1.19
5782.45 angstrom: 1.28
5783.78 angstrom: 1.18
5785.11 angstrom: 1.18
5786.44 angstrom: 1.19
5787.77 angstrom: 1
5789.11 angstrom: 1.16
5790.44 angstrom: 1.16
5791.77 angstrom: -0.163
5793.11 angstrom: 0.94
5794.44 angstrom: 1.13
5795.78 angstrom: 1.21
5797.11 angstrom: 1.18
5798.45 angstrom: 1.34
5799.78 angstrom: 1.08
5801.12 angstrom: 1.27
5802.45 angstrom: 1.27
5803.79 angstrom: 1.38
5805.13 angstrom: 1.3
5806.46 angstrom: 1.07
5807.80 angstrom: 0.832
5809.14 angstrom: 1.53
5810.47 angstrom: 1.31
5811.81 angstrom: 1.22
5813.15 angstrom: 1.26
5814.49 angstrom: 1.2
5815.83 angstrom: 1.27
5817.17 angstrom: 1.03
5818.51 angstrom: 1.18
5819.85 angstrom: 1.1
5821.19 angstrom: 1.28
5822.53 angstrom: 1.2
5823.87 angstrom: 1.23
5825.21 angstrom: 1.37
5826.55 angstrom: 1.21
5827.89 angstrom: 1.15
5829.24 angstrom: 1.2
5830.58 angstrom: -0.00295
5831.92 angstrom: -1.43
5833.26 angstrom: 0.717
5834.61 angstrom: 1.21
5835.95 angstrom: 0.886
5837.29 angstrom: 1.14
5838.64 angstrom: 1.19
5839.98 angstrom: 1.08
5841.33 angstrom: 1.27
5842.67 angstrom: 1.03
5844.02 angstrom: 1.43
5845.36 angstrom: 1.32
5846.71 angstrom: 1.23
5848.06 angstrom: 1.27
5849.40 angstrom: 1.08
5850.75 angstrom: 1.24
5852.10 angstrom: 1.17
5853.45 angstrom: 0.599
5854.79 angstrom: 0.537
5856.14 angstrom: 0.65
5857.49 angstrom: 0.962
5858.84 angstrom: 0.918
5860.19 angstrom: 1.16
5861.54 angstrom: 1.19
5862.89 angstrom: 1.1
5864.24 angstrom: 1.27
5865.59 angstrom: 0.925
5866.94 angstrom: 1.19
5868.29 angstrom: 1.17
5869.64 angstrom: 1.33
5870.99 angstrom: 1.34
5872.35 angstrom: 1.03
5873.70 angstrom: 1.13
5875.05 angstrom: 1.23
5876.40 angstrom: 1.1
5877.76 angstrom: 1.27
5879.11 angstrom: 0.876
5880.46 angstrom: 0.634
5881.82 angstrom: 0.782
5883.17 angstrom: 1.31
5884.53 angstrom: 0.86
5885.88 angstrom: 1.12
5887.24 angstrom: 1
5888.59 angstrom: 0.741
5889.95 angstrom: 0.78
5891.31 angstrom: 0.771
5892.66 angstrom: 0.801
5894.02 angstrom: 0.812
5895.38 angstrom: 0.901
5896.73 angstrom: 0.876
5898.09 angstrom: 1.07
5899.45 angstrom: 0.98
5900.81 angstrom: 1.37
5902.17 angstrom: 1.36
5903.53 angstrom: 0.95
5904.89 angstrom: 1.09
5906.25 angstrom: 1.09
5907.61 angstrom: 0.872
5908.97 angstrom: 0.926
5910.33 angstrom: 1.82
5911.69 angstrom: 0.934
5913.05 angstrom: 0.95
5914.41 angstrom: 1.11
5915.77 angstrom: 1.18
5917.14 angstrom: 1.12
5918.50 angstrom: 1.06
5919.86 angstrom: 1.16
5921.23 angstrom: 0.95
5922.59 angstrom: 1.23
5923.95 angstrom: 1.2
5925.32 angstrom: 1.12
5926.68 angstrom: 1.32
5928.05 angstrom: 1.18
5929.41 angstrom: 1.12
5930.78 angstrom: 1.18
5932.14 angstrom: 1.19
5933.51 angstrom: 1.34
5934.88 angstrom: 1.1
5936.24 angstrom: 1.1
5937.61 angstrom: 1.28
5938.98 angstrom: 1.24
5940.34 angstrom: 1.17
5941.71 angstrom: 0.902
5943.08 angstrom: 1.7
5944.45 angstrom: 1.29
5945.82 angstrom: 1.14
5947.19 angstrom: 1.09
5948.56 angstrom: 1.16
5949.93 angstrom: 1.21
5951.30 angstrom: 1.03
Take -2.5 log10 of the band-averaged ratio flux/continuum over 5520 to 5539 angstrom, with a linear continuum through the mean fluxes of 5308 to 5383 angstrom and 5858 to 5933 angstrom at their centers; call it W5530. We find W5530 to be 0.05 mag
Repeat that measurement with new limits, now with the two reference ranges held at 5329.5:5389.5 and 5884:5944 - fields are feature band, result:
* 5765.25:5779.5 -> -0.07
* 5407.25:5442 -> 0.03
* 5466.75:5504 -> 0.05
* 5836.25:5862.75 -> 0.03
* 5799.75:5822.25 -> -0.10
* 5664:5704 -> -0.04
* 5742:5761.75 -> 0.07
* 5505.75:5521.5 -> 0.06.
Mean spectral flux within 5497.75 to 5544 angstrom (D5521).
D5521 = 1.07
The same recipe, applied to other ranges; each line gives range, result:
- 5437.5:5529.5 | 1.12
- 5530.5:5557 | 1.11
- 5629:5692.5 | 1.13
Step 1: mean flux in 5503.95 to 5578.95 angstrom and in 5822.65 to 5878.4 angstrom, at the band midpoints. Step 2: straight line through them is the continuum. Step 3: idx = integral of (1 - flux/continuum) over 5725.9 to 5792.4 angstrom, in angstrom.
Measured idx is -3.8 angstrom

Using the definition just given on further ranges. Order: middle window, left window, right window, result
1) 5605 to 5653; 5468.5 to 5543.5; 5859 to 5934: -2.2 angstrom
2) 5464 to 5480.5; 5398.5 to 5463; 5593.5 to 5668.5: 0.9 angstrom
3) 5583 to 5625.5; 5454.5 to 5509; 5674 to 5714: 0.4 angstrom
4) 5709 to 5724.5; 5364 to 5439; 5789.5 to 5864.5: -1.1 angstrom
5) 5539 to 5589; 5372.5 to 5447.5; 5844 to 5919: -2.0 angstrom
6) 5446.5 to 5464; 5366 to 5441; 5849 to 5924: -1.2 angstrom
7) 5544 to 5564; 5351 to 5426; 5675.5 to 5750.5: -0.5 angstrom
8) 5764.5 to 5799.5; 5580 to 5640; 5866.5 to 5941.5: -0.7 angstrom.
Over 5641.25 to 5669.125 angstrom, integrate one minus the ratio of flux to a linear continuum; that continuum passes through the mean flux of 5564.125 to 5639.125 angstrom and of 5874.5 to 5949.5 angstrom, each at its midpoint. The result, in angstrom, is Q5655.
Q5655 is 0.53 angstrom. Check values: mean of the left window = 1.13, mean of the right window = 1.09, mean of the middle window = 1.1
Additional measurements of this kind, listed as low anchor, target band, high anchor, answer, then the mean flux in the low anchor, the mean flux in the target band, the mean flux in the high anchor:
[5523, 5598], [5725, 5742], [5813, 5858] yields -2.22 angstrom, 1.12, 1.19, 1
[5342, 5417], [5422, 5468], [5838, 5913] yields -1.68 angstrom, 1.13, 1.16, 1.06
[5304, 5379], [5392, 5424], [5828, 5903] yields 1.18 angstrom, 1.17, 1.1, 0.986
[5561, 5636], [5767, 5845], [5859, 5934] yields 0.75 angstrom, 1.13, 1.09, 1.08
